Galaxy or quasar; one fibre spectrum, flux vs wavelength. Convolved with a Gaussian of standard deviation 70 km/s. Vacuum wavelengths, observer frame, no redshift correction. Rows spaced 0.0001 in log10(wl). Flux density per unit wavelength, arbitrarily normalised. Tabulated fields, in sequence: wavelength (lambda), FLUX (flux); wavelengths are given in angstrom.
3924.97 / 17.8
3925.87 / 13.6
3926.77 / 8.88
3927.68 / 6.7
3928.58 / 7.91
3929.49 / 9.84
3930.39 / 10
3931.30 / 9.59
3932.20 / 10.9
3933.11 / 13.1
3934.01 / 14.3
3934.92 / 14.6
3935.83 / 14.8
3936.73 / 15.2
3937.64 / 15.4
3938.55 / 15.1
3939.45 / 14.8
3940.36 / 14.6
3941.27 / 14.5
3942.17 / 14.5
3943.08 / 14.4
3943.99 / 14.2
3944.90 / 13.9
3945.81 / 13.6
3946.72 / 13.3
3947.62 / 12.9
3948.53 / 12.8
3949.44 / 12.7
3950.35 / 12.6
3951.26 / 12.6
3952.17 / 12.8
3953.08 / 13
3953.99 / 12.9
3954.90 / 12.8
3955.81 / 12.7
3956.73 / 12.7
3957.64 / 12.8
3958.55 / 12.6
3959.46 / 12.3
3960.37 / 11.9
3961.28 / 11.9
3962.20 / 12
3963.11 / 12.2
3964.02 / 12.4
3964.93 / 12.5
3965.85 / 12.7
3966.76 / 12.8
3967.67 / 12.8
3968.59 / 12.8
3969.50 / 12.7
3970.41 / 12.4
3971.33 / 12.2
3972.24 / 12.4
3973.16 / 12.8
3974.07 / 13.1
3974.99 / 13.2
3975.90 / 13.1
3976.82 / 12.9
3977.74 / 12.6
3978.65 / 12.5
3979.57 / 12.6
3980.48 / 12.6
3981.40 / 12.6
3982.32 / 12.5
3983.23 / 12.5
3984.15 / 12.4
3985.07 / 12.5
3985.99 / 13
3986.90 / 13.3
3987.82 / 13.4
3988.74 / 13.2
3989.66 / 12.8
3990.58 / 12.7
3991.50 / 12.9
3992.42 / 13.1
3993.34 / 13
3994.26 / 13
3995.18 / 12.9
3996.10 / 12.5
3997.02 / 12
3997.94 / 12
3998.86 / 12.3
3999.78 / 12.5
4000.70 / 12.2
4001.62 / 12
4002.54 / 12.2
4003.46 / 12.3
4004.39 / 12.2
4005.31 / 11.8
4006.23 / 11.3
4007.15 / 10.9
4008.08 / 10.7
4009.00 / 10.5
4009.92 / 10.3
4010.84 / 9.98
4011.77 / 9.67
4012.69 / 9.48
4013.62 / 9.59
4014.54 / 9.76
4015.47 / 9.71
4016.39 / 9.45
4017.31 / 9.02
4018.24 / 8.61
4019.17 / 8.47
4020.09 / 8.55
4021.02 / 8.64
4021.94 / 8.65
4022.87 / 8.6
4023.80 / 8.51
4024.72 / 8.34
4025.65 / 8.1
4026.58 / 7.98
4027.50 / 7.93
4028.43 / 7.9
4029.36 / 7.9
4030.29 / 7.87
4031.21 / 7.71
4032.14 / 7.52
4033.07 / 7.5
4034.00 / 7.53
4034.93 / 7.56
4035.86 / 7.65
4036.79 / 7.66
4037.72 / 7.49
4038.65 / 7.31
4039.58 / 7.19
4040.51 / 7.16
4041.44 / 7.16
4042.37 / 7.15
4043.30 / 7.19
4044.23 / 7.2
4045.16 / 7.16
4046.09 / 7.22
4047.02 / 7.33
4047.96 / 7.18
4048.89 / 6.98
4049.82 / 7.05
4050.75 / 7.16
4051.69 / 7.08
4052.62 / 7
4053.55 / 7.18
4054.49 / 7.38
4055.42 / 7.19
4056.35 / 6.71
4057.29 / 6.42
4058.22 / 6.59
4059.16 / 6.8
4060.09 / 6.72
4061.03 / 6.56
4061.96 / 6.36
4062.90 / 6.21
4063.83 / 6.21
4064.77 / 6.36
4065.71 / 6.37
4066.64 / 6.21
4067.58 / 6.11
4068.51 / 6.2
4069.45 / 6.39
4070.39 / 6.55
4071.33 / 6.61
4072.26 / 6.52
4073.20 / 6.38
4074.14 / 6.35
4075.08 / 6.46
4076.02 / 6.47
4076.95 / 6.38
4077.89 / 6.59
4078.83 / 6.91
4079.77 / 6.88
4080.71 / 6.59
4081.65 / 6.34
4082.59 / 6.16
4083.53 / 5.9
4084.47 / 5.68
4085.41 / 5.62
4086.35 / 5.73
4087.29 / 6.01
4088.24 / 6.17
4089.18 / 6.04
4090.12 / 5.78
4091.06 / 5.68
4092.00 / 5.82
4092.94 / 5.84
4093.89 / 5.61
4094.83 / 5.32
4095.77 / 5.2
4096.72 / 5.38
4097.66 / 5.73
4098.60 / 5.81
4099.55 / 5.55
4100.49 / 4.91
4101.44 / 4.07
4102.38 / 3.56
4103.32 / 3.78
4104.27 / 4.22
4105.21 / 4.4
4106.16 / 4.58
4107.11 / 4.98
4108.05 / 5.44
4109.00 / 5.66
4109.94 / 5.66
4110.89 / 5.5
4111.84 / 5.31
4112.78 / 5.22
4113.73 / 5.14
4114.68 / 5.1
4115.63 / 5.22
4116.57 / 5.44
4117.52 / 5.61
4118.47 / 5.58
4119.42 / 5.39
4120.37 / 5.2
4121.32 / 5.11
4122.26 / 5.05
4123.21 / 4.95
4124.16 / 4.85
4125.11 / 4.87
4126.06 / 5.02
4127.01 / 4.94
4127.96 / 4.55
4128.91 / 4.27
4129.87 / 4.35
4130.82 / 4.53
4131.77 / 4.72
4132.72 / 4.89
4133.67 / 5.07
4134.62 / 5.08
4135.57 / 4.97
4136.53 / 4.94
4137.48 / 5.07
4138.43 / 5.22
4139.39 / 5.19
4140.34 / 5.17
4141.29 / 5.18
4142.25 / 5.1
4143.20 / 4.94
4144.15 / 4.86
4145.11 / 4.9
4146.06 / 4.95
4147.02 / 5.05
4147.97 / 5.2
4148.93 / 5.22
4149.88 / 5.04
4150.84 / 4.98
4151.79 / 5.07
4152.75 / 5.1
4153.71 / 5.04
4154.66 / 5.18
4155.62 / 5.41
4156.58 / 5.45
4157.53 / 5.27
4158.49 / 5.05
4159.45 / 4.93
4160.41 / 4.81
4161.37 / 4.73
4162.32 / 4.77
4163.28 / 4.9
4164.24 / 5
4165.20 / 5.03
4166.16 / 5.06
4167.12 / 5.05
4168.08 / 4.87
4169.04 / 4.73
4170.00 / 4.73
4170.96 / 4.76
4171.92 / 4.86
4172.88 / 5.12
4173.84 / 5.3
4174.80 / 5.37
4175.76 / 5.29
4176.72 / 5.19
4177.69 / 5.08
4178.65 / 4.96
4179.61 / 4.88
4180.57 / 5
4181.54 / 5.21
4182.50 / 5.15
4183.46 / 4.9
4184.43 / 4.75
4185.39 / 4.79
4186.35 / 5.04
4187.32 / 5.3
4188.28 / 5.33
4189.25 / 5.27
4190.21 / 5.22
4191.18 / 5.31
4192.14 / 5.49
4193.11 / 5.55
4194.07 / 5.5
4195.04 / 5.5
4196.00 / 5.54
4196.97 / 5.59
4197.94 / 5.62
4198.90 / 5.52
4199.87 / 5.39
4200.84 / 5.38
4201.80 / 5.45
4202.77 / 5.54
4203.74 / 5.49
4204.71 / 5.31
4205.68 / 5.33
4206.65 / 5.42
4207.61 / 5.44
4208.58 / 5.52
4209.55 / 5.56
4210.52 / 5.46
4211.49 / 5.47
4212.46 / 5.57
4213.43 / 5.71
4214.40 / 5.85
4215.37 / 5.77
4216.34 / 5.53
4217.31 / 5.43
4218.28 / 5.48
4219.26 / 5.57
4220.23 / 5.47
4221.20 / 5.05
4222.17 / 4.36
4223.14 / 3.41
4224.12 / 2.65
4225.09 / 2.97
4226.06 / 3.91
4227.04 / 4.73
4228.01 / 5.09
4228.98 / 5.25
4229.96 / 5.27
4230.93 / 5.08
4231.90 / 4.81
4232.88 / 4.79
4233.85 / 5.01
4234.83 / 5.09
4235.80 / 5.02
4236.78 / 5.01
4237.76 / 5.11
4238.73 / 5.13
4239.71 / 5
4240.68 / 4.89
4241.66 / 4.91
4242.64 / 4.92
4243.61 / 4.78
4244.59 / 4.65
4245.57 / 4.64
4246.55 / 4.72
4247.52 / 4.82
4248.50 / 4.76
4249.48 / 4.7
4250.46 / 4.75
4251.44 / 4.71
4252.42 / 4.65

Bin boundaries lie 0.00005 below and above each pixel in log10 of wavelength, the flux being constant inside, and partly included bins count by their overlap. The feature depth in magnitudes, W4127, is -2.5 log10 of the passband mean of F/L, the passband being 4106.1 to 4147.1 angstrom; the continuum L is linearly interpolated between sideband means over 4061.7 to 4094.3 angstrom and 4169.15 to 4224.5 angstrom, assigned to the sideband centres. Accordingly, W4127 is 0.15 mag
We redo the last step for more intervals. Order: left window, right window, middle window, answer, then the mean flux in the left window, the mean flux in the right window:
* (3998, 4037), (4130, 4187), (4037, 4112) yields 0.23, 9.49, 5.02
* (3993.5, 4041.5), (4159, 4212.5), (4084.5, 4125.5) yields 0.35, 9.57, 5.2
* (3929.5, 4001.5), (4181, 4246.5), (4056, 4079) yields 0.44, 12.9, 5.12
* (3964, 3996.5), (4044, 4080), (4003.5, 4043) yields 0.10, 12.8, 6.7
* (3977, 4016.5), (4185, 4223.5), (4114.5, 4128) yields 0.48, 11.9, 5.37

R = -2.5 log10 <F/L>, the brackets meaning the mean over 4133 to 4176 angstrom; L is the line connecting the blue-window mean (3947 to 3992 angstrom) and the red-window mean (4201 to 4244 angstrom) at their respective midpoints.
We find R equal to 0.37 mag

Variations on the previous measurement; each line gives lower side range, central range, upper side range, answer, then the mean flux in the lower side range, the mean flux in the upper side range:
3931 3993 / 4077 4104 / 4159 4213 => 0.45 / 13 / 5.2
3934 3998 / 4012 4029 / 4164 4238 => 0.27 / 13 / 5.12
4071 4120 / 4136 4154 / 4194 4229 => 0.08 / 5.62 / 5.18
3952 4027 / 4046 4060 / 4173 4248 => 0.36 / 11.7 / 5.11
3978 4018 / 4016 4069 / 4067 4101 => 0.19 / 11.8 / 6.04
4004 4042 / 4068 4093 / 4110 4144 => 0.08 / 8.76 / 5.06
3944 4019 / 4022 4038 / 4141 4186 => 0.29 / 12.2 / 5.03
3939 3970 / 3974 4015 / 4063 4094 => -0.12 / 13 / 6.22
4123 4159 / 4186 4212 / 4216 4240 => -0.12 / 4.99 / 4.8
